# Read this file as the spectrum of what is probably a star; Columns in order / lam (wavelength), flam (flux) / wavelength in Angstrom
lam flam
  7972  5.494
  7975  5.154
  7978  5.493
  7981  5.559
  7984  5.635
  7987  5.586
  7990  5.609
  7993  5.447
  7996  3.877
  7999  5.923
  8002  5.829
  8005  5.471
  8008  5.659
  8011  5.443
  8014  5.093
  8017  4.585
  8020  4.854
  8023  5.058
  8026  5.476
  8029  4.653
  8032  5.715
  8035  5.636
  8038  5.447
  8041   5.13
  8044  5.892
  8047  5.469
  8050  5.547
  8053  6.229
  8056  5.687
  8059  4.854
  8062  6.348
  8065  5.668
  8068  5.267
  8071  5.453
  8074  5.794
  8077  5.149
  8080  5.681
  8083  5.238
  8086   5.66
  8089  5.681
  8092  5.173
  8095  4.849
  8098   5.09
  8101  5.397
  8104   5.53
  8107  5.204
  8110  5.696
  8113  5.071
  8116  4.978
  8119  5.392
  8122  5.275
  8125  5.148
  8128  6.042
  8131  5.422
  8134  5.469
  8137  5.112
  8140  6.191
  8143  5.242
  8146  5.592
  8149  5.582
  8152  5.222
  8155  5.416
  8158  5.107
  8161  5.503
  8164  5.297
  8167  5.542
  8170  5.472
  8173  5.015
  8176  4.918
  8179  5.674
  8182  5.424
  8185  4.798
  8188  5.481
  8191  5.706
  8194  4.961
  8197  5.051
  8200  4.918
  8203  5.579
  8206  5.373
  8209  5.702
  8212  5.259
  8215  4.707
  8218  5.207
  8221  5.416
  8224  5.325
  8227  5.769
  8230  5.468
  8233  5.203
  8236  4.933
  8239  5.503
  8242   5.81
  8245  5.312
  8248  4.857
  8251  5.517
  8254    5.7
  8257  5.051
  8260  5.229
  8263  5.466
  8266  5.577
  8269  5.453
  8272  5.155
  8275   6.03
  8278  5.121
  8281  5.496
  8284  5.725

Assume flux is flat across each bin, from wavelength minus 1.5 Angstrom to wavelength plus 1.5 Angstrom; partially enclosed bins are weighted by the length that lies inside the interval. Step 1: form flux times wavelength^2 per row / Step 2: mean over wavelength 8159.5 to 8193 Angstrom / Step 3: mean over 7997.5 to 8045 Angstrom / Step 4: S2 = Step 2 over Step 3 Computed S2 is 1.0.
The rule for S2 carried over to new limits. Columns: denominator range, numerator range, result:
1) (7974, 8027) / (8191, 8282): 1.06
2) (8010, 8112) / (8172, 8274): 1.02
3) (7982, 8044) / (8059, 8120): 1.03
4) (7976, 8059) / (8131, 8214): 1.03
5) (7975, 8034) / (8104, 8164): 1.05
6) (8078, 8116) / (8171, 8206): 1.00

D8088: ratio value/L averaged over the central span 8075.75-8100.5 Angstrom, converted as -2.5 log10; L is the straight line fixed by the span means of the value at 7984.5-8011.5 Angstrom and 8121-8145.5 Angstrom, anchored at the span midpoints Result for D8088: 0.03 mag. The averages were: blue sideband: 5.43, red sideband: 5.5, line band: 5.32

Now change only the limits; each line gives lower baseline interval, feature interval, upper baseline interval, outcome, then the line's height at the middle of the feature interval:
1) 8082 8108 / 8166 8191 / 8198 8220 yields -0.009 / 5.27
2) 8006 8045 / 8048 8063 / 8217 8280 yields -0.082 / 5.29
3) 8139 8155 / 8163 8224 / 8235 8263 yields 0.034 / 5.44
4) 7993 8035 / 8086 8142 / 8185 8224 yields -0.027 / 5.25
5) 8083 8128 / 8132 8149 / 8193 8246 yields -0.042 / 5.32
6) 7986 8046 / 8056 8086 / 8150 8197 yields -0.040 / 5.31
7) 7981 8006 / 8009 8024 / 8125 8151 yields 0.087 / 5.45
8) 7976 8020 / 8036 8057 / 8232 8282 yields -0.054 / 5.36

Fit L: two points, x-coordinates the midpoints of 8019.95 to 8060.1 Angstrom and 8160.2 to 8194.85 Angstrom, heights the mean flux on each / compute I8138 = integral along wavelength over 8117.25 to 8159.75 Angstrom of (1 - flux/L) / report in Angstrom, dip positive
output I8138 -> -0.7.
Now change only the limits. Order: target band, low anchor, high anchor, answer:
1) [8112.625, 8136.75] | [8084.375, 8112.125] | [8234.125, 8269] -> 0.0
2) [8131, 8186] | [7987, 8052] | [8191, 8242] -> -0.6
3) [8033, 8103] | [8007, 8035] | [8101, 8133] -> -2.9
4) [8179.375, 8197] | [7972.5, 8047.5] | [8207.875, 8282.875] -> 0.3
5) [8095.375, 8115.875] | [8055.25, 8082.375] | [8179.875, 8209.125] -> 0.7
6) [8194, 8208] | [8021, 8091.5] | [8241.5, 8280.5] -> 0.5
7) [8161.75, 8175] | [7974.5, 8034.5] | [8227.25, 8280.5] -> 0.1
